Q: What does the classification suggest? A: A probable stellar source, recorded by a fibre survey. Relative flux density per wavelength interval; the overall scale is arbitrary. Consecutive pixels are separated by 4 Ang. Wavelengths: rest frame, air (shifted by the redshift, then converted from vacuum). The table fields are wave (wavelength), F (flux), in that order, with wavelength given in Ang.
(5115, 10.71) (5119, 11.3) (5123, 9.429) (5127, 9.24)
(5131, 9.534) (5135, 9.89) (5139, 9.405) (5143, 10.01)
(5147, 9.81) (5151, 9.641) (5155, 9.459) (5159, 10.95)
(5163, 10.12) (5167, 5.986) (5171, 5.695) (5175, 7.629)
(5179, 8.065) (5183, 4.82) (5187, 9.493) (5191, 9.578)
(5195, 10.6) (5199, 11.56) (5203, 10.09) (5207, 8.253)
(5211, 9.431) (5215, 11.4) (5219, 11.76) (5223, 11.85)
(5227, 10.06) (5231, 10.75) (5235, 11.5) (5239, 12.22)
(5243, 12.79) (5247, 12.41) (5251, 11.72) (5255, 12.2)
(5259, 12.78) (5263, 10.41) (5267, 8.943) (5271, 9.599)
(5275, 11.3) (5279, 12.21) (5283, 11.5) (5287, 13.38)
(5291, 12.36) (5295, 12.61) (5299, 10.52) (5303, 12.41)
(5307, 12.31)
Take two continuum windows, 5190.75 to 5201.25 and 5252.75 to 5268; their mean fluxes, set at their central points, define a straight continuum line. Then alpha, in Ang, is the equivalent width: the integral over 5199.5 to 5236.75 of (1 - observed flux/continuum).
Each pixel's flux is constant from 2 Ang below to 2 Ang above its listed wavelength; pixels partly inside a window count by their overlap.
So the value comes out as 1.1 Ang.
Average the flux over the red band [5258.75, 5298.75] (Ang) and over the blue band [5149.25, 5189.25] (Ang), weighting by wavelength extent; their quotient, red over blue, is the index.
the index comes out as 1.39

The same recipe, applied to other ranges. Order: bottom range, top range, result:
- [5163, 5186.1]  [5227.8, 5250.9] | 1.71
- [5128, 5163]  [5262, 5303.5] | 1.16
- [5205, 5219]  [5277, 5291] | 1.24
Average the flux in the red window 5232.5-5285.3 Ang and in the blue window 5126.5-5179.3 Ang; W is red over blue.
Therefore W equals 1.3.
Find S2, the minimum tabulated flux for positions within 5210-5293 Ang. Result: 8.943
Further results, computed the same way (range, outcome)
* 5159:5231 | 4.82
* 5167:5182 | 5.695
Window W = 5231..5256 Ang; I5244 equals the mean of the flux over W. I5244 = 12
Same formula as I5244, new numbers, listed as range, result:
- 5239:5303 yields 11.7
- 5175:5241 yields 10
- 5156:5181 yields 8.13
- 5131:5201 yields 9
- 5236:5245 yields 12.4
